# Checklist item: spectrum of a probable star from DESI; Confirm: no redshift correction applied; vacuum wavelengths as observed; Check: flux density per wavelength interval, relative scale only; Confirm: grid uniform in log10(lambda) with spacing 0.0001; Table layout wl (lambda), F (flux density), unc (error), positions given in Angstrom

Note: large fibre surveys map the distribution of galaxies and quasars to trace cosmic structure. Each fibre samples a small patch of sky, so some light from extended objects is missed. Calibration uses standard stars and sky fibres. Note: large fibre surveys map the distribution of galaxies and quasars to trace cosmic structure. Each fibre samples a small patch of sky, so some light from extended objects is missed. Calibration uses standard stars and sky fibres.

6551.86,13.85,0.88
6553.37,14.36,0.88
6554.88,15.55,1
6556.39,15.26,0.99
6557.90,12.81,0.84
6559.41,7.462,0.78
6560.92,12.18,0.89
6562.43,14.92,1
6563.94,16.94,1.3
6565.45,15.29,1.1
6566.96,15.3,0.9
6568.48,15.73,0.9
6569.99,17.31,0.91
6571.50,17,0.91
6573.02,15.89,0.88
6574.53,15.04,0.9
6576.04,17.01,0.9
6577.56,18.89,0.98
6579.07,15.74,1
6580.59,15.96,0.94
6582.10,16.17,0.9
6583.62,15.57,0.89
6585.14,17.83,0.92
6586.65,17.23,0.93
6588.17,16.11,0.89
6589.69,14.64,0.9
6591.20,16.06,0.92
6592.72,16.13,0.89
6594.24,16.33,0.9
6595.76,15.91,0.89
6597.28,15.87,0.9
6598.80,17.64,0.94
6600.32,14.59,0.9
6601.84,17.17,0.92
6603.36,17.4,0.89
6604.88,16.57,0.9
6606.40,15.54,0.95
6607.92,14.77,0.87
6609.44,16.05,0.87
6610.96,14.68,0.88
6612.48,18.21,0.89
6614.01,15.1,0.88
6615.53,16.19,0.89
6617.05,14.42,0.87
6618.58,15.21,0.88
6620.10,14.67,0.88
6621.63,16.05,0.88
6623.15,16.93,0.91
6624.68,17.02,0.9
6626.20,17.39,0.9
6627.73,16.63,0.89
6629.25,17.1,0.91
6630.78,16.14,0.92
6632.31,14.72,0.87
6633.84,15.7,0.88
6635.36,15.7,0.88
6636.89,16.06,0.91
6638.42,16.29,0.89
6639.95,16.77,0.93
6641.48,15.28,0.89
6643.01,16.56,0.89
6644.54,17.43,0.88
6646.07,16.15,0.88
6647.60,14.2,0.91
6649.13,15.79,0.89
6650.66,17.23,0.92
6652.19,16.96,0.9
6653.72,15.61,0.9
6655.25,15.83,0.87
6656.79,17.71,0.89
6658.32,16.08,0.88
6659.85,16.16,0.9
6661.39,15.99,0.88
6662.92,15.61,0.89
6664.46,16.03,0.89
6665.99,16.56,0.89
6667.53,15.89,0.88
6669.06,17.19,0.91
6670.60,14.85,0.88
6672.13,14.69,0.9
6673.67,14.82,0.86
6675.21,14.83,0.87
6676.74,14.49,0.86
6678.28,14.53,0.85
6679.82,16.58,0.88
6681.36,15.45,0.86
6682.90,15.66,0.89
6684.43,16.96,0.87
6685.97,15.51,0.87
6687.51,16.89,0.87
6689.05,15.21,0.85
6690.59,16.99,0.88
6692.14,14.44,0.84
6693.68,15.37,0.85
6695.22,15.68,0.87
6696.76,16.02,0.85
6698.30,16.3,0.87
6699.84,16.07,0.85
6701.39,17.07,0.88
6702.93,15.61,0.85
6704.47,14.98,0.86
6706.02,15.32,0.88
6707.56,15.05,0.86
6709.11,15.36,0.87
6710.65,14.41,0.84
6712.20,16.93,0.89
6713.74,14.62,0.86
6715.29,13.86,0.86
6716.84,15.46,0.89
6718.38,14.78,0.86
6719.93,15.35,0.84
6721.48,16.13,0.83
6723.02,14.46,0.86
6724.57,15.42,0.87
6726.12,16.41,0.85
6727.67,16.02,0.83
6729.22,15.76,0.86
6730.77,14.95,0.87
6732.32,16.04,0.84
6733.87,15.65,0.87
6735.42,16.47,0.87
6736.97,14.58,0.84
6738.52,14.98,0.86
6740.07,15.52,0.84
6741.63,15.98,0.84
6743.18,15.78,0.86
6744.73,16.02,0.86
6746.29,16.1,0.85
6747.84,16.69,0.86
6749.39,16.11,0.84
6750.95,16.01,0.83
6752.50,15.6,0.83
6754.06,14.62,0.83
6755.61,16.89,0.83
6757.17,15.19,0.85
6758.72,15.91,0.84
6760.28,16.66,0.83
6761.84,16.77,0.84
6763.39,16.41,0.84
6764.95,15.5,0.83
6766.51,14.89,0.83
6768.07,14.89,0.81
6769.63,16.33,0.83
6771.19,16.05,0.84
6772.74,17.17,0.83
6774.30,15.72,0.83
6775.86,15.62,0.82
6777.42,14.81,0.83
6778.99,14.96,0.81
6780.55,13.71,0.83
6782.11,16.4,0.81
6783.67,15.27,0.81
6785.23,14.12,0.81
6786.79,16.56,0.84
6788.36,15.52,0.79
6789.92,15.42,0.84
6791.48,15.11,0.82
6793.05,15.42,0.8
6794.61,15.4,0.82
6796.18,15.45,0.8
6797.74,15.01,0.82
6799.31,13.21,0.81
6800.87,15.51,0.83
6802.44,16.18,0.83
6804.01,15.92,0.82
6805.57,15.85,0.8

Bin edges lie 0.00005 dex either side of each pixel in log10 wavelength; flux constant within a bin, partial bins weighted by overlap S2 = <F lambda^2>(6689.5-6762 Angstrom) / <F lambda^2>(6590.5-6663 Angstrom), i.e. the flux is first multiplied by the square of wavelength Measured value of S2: 1.00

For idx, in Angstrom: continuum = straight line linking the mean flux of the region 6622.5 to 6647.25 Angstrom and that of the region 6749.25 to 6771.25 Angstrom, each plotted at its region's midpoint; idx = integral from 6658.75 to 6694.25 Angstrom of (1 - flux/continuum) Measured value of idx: 1.0 Angstrom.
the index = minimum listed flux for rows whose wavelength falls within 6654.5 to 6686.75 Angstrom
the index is 14.49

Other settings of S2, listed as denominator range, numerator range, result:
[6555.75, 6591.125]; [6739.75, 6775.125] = 1.09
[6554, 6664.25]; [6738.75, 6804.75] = 1.03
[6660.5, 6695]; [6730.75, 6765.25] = 1.03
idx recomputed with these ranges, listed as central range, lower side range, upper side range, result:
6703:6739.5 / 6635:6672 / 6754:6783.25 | 1.3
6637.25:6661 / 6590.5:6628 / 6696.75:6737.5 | -0.6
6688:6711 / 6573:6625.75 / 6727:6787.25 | 0.3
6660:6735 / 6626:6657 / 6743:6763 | 2.4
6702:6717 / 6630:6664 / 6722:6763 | 0.7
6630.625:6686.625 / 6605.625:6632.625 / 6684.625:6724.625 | -0.5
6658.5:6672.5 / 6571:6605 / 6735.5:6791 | 0.1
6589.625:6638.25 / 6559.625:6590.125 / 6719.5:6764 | -0.5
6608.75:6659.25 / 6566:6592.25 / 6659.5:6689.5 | -0.5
